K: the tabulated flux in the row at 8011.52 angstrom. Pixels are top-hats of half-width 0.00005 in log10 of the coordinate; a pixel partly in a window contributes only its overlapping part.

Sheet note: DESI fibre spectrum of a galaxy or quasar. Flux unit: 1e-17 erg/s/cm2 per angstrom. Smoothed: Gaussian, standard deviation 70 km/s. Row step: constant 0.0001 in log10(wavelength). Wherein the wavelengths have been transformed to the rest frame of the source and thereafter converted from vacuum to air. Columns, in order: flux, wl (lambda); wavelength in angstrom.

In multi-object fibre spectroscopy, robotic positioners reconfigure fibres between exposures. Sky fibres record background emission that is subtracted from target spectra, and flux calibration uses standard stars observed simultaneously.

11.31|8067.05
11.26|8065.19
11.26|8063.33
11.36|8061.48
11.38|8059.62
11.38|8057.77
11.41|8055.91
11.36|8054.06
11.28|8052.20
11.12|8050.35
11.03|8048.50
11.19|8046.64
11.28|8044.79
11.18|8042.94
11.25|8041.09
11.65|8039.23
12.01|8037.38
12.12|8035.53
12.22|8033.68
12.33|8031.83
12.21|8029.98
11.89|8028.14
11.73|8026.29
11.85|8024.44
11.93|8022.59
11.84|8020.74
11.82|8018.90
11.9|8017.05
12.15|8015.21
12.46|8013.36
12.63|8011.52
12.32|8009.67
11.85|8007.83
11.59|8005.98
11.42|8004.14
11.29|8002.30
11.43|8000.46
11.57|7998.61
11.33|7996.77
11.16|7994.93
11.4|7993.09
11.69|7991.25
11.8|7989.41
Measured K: 12.63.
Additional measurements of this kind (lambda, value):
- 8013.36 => 12.46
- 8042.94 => 11.18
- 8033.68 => 12.22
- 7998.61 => 11.57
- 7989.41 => 11.8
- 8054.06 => 11.36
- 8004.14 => 11.42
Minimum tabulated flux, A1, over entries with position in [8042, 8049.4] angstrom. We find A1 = 11.03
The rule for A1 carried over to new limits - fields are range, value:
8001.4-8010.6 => 11.29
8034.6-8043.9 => 11.18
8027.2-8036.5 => 11.89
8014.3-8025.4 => 11.82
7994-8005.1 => 11.16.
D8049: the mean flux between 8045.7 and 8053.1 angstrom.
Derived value 11.2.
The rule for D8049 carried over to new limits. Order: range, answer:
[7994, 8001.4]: 11.4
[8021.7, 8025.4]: 11.9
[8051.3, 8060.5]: 11.4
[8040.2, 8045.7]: 11.2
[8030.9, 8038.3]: 12.2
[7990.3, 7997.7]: 11.4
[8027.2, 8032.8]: 12.2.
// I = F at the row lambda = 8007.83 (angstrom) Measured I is 11.85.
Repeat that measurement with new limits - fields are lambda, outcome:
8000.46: 11.43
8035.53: 12.12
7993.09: 11.4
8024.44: 11.85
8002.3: 11.29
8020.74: 11.84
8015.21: 12.15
